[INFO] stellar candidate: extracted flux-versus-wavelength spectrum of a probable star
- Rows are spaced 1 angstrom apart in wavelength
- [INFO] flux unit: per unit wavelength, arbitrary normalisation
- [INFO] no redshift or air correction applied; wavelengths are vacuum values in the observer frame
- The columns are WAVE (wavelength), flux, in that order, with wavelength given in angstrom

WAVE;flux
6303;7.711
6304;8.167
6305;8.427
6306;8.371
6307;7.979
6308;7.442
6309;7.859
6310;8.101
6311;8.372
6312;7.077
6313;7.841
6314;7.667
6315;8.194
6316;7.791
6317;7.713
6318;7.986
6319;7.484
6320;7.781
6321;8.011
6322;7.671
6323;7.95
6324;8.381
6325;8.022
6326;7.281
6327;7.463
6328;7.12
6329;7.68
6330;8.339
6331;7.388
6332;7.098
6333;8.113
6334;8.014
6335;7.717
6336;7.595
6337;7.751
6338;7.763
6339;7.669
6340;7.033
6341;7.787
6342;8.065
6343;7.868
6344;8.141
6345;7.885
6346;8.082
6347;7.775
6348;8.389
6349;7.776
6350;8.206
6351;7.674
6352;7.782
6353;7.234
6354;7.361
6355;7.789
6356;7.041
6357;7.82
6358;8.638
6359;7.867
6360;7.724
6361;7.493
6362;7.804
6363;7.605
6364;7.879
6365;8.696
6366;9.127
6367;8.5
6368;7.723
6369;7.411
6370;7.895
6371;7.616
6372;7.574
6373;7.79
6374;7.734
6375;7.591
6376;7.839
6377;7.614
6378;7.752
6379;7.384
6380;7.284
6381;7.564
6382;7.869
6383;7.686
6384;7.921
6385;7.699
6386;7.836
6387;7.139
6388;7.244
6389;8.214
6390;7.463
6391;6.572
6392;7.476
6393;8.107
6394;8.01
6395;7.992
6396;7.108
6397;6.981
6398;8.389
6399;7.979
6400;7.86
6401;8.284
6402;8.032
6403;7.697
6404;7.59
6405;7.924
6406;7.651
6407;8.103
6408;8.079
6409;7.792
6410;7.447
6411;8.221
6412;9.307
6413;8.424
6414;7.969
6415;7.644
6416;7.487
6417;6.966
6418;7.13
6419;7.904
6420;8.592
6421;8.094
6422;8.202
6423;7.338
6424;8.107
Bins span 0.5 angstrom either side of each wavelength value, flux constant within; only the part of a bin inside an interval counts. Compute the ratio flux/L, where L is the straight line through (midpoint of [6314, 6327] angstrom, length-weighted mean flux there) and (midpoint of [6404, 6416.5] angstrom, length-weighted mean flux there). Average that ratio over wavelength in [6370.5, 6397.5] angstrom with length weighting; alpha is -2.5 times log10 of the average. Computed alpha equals 0.05 mag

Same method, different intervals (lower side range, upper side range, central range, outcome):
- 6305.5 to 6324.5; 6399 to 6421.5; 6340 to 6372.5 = 0.004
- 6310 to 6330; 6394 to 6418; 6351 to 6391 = 0.013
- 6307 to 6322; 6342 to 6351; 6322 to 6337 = 0.024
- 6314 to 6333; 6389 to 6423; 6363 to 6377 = -0.018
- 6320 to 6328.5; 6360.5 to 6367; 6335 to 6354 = 0.021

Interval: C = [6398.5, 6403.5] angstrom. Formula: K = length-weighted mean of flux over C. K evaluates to 7.97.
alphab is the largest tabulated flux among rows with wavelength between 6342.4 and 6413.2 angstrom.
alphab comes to 9.307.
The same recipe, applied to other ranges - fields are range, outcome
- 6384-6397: 8.214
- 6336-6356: 8.389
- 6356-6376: 9.127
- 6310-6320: 8.372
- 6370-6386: 7.921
